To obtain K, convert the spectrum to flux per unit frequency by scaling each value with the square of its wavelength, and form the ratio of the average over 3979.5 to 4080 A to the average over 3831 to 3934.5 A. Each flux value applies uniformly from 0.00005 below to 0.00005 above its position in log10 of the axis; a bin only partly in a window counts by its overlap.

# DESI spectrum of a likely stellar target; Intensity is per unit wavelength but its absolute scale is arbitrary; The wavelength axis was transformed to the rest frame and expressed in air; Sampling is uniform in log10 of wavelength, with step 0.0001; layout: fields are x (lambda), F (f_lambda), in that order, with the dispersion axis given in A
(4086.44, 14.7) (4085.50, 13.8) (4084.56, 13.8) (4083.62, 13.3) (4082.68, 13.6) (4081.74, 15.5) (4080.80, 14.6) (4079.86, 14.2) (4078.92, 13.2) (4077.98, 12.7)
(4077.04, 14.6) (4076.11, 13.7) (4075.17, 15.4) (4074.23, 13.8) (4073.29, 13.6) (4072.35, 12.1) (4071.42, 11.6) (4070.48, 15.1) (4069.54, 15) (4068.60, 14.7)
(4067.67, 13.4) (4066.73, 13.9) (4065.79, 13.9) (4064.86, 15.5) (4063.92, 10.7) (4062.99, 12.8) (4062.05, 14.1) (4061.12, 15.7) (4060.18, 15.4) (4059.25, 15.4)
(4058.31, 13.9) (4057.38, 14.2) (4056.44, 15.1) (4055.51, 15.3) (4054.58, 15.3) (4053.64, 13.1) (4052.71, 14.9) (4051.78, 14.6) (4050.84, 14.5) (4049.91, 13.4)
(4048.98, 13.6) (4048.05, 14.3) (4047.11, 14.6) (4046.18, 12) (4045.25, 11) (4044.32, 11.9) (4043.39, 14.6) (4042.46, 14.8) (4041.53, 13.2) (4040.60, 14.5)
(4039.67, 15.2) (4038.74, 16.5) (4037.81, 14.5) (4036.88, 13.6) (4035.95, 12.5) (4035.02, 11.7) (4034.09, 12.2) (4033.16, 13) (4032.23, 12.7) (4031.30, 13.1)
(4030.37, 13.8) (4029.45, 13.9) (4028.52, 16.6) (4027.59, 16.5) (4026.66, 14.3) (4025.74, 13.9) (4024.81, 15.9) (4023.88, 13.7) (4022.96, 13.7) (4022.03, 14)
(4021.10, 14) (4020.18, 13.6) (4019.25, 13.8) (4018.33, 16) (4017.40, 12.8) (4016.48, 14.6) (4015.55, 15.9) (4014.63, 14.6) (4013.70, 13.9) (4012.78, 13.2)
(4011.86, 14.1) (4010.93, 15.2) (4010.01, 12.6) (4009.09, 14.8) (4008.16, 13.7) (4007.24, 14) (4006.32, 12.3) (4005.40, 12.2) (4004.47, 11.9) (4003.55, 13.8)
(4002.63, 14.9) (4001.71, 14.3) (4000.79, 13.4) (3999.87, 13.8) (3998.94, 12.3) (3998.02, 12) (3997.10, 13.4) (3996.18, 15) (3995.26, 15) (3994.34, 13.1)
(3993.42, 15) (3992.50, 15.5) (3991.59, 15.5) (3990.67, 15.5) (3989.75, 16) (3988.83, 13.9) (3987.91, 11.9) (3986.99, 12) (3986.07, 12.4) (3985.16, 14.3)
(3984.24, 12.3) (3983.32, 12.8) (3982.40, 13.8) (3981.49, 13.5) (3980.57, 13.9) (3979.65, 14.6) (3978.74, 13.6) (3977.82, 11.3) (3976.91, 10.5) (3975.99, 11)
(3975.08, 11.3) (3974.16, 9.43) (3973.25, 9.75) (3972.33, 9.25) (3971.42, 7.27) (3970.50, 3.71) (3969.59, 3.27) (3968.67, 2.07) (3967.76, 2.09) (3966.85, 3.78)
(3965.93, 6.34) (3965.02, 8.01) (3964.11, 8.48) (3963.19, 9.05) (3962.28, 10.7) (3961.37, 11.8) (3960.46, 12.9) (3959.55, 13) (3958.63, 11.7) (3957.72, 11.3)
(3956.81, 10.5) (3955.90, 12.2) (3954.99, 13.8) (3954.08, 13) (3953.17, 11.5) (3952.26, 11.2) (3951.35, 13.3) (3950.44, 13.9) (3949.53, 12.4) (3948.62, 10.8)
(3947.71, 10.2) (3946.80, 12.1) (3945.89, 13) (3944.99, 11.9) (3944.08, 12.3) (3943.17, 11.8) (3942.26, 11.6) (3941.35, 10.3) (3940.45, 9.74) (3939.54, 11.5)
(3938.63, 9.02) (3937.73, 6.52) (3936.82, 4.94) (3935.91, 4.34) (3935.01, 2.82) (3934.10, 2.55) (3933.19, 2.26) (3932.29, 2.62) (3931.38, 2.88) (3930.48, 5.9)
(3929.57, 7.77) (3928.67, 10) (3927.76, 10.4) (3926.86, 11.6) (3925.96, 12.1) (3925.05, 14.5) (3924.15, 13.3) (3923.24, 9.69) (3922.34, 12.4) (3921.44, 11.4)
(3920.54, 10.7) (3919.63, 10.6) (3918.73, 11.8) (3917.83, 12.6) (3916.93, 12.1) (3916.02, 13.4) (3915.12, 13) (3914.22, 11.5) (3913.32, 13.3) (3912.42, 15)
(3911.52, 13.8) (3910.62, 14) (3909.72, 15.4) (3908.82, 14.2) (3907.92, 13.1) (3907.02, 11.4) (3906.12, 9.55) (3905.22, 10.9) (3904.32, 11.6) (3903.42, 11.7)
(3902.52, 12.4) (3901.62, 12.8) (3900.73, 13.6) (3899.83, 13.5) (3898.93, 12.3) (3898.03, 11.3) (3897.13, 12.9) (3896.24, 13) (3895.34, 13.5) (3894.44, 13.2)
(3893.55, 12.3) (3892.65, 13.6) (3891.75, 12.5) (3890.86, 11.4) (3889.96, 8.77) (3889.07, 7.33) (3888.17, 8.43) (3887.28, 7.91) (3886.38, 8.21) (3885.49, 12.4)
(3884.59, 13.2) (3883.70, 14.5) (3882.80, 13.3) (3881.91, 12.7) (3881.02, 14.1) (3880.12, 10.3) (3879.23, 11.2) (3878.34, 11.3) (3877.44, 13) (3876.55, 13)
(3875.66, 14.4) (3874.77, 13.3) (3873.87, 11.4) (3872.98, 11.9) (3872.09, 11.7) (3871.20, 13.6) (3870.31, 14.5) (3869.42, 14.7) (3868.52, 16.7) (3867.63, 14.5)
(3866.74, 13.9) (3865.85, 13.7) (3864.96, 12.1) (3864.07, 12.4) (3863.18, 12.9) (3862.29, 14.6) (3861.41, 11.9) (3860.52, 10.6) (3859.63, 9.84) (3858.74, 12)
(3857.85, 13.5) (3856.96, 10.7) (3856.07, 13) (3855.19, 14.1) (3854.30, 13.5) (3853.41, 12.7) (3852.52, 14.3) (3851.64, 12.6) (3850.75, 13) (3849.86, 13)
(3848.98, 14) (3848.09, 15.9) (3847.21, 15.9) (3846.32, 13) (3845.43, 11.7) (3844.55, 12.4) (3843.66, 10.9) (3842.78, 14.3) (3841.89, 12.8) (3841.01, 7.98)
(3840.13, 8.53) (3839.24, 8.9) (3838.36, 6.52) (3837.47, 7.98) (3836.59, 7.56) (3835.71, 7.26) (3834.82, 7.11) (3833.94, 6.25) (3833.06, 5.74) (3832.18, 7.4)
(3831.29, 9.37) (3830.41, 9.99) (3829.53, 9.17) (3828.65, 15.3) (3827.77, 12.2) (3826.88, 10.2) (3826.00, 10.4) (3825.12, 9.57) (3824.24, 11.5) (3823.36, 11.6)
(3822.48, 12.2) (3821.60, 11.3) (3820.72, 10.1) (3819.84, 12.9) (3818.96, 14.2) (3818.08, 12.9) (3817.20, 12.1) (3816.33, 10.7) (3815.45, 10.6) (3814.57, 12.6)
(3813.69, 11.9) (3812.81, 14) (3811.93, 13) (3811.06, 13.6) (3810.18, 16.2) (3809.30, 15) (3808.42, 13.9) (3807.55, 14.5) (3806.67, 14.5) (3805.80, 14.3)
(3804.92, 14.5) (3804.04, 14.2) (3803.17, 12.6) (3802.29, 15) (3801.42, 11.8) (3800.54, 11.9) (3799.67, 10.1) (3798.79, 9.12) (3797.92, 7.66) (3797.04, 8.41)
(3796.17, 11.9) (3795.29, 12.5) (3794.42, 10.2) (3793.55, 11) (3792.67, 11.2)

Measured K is 1.3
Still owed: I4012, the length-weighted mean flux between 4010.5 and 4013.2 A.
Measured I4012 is 14.2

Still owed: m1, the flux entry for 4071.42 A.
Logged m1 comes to 11.6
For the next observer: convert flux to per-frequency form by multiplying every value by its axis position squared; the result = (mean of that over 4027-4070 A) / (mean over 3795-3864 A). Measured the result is 1.34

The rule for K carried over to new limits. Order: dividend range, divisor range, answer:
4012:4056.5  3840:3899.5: 1.22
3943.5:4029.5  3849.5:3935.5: 1.11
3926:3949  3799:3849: 0.77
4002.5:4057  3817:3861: 1.37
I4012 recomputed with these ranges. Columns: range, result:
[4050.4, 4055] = 14.4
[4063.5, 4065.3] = 13.1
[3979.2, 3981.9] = 14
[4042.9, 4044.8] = 13.3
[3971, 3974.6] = 8.95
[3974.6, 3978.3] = 11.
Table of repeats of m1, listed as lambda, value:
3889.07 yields 7.33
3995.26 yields 15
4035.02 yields 11.7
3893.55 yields 12.3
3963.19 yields 9.05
